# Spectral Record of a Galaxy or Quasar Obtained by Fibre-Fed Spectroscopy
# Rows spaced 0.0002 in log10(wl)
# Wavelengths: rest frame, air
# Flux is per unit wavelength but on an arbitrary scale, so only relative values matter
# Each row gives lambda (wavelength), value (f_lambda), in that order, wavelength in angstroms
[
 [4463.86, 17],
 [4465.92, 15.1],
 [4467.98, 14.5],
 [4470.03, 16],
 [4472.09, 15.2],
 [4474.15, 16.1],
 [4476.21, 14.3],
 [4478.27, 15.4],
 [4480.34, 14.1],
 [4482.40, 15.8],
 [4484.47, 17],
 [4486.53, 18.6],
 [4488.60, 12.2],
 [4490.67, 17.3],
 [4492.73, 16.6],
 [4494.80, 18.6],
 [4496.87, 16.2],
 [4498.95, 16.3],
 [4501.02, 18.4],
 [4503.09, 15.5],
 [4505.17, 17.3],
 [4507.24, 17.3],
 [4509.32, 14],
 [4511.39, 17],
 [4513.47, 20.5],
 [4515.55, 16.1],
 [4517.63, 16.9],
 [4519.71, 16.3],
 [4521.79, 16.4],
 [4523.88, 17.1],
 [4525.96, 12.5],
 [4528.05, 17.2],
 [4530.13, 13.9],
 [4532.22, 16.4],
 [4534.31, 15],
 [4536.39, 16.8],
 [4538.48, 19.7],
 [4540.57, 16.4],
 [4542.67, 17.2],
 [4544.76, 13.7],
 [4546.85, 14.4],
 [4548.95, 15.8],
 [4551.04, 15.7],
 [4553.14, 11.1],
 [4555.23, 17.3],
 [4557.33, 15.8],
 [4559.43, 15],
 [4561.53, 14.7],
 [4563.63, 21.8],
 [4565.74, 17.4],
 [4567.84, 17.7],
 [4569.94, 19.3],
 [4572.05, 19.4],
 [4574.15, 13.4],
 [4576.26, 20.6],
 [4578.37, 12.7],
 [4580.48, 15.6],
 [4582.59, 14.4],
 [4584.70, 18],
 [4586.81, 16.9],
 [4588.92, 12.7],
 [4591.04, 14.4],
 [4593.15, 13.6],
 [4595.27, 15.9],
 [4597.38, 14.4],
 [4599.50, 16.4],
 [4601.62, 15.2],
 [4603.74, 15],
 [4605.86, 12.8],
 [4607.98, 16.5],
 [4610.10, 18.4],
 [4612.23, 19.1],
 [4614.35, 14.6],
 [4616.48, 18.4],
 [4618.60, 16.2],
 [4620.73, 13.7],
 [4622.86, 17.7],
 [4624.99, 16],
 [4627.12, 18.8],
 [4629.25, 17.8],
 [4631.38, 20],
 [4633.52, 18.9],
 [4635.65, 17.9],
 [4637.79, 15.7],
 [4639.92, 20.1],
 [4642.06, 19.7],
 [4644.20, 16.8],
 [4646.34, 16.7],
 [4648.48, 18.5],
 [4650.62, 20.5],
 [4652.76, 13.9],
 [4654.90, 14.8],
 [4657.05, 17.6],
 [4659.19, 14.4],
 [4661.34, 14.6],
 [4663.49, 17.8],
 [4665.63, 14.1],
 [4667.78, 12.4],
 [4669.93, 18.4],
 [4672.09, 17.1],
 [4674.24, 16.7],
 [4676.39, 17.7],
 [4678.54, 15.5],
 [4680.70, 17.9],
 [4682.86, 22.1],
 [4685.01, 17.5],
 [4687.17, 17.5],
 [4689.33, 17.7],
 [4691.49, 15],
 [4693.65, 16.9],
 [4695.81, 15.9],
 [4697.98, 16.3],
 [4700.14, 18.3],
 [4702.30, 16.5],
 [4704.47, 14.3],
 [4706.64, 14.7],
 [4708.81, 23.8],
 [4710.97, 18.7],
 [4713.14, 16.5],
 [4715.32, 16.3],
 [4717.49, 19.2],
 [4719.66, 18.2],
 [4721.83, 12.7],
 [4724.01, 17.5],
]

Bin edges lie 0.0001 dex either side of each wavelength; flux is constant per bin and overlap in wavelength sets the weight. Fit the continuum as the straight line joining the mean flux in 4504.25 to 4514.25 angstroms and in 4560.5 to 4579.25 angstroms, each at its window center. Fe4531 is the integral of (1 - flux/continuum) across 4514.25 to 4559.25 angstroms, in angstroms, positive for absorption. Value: 3.9 angstroms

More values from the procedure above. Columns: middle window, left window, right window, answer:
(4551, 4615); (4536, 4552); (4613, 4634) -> 2.56 angstroms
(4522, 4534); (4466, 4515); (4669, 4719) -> 0.73 angstroms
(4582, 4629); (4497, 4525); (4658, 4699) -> 2.20 angstroms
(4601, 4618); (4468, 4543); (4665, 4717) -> 0.44 angstroms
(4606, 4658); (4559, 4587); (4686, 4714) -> -0.99 angstroms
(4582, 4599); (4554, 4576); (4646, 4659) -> 2.02 angstroms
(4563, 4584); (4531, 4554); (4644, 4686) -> -1.59 angstroms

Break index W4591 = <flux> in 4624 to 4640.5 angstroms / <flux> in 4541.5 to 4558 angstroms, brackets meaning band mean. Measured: 1.20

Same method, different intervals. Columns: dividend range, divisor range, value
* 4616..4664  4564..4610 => 1.08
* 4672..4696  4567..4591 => 1.06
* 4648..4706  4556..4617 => 1.03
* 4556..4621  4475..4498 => 1.01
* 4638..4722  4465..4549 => 1.06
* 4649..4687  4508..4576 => 1.02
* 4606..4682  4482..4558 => 1.04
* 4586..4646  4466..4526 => 1.02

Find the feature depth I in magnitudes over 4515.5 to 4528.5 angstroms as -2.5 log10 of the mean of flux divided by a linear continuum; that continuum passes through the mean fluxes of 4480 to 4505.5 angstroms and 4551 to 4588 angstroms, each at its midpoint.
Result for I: 0.03 mag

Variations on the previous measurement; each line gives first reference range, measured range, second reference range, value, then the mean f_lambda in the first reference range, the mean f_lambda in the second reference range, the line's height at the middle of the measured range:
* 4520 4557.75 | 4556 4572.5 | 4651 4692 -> -0.11 mag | 15.7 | 16.5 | 15.9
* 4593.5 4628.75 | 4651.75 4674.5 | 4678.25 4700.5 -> 0.09 mag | 16.2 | 17.4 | 17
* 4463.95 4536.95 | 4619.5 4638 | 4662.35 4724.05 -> -0.05 mag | 16.1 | 17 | 16.7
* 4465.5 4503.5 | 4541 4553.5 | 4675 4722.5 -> 0.10 mag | 16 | 17.3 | 16.4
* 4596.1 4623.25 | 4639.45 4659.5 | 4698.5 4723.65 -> -0.06 mag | 16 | 17.2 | 16.5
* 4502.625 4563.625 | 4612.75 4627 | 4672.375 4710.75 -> 0.02 mag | 16.1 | 17.3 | 16.8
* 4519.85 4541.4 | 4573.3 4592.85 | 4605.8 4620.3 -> 0.08 mag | 16.1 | 16.7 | 16.5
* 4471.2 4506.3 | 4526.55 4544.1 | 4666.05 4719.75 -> 0.00 mag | 16.2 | 17.2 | 16.4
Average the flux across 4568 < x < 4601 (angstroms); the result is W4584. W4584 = 15.9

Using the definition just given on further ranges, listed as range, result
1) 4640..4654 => 17.8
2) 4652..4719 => 16.8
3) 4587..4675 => 16.4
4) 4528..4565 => 16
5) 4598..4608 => 15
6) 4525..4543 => 16.1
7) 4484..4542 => 16.6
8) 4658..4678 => 15.9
